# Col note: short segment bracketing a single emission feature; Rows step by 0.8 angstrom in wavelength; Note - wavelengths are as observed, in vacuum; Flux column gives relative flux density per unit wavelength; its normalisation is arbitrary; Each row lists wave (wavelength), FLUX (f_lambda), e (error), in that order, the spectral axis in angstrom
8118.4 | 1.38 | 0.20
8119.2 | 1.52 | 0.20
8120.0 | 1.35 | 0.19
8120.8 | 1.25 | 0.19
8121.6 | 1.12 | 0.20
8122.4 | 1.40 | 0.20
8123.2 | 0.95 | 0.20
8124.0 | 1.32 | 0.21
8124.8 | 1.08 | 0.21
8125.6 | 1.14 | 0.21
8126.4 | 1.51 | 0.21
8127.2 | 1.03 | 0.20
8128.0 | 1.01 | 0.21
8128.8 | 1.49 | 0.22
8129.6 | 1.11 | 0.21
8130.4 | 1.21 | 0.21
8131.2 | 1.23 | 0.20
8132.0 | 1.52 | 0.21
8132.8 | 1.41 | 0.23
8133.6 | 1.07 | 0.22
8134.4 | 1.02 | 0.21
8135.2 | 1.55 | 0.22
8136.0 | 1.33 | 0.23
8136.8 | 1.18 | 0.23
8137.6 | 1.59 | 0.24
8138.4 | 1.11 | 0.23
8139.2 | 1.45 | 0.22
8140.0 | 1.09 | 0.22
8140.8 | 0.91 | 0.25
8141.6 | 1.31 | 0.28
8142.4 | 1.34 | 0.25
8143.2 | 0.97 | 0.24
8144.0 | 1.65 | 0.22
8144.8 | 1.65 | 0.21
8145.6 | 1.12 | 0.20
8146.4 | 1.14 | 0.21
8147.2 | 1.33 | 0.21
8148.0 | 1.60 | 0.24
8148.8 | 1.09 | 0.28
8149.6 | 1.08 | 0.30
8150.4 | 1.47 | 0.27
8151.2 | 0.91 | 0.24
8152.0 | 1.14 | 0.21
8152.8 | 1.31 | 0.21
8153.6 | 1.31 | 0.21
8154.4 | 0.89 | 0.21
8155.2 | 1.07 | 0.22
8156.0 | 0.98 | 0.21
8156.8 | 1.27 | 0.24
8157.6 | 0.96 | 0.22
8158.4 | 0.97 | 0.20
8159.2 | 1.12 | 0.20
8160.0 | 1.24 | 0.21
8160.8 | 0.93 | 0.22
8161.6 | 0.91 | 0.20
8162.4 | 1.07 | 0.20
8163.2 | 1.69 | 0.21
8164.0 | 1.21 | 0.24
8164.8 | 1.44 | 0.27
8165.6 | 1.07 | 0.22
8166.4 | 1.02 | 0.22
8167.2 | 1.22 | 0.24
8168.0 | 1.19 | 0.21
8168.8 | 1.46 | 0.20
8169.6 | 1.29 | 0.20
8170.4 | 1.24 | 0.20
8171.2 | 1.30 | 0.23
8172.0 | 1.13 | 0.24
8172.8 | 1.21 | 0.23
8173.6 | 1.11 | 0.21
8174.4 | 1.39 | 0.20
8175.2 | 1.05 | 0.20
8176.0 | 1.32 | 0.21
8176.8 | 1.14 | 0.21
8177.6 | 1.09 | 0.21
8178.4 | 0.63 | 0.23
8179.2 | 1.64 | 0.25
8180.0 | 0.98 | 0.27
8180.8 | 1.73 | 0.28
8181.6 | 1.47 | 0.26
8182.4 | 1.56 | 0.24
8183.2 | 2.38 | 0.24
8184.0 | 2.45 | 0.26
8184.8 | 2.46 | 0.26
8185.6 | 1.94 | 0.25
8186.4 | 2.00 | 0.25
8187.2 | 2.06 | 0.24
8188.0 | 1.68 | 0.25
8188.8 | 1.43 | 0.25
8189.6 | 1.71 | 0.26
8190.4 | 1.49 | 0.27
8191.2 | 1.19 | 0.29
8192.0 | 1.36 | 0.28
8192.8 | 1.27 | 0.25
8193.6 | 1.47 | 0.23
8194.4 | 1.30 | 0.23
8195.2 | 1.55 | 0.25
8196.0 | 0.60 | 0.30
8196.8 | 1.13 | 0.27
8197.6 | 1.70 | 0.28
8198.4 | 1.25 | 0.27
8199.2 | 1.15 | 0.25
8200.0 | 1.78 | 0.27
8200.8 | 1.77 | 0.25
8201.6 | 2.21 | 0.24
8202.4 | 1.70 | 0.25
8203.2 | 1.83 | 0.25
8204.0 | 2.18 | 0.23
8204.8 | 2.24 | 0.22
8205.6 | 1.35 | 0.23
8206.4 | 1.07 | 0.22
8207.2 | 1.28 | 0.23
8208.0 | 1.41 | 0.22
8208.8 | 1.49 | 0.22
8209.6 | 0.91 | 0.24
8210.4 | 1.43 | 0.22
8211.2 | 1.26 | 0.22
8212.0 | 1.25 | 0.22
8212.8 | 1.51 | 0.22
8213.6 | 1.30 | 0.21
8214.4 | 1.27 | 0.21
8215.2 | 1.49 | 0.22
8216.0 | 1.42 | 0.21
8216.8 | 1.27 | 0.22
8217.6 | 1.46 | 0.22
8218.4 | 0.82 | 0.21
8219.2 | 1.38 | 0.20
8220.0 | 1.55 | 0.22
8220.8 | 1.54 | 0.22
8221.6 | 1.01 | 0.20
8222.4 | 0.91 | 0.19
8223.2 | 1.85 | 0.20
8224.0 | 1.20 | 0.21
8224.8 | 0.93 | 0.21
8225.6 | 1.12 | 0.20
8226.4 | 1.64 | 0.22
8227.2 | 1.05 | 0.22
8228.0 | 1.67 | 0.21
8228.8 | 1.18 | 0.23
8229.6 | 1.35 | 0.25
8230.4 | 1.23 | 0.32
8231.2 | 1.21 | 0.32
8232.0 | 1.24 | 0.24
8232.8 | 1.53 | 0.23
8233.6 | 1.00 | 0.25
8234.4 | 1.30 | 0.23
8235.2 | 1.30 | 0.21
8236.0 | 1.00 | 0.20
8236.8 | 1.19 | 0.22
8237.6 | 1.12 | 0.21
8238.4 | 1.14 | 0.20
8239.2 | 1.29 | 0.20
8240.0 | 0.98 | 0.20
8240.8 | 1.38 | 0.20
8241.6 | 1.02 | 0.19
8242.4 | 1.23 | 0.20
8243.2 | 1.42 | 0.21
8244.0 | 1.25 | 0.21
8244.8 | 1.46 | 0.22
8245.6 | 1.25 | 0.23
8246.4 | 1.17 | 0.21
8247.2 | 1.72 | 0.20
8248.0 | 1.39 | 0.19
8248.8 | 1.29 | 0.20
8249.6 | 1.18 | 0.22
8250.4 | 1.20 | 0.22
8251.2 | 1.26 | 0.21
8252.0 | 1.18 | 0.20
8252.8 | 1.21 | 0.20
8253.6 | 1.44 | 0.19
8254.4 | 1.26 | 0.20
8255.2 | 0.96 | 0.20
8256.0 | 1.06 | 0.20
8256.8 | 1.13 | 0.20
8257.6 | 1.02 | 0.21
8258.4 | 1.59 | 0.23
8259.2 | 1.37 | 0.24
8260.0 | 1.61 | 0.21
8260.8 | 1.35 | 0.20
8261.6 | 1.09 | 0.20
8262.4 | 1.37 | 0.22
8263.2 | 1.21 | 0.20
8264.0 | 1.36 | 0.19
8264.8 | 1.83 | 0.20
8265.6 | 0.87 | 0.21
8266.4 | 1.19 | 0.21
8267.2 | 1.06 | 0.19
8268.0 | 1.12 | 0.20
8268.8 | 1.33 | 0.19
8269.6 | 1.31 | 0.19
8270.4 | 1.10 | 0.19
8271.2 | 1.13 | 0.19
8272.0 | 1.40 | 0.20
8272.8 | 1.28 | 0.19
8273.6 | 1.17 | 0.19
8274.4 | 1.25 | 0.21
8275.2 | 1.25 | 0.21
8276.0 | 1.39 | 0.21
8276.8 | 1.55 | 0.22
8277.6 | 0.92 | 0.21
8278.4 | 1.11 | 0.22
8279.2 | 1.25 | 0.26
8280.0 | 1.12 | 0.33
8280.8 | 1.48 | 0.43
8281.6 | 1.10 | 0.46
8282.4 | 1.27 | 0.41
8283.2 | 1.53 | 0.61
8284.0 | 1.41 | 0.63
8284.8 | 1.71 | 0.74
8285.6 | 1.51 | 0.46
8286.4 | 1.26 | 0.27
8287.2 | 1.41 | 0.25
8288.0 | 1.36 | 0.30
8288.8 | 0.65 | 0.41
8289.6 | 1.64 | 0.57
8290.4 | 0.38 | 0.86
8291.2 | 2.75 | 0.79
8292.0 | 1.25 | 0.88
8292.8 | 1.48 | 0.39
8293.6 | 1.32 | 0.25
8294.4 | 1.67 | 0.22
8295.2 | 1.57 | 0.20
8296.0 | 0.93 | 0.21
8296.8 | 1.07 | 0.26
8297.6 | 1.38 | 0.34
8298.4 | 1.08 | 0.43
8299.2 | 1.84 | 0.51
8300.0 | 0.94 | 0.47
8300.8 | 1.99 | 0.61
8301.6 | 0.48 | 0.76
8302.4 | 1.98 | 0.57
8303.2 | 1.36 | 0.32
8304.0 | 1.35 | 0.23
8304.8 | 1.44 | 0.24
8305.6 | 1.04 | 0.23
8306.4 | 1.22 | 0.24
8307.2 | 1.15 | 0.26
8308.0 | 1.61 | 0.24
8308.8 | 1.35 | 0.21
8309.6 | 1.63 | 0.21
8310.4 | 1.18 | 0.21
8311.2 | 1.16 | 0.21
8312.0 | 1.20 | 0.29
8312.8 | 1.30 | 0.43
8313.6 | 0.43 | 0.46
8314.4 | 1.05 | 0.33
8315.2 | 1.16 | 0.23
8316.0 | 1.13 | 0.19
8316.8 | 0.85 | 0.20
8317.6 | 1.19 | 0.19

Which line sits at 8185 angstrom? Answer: [S II] 6716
